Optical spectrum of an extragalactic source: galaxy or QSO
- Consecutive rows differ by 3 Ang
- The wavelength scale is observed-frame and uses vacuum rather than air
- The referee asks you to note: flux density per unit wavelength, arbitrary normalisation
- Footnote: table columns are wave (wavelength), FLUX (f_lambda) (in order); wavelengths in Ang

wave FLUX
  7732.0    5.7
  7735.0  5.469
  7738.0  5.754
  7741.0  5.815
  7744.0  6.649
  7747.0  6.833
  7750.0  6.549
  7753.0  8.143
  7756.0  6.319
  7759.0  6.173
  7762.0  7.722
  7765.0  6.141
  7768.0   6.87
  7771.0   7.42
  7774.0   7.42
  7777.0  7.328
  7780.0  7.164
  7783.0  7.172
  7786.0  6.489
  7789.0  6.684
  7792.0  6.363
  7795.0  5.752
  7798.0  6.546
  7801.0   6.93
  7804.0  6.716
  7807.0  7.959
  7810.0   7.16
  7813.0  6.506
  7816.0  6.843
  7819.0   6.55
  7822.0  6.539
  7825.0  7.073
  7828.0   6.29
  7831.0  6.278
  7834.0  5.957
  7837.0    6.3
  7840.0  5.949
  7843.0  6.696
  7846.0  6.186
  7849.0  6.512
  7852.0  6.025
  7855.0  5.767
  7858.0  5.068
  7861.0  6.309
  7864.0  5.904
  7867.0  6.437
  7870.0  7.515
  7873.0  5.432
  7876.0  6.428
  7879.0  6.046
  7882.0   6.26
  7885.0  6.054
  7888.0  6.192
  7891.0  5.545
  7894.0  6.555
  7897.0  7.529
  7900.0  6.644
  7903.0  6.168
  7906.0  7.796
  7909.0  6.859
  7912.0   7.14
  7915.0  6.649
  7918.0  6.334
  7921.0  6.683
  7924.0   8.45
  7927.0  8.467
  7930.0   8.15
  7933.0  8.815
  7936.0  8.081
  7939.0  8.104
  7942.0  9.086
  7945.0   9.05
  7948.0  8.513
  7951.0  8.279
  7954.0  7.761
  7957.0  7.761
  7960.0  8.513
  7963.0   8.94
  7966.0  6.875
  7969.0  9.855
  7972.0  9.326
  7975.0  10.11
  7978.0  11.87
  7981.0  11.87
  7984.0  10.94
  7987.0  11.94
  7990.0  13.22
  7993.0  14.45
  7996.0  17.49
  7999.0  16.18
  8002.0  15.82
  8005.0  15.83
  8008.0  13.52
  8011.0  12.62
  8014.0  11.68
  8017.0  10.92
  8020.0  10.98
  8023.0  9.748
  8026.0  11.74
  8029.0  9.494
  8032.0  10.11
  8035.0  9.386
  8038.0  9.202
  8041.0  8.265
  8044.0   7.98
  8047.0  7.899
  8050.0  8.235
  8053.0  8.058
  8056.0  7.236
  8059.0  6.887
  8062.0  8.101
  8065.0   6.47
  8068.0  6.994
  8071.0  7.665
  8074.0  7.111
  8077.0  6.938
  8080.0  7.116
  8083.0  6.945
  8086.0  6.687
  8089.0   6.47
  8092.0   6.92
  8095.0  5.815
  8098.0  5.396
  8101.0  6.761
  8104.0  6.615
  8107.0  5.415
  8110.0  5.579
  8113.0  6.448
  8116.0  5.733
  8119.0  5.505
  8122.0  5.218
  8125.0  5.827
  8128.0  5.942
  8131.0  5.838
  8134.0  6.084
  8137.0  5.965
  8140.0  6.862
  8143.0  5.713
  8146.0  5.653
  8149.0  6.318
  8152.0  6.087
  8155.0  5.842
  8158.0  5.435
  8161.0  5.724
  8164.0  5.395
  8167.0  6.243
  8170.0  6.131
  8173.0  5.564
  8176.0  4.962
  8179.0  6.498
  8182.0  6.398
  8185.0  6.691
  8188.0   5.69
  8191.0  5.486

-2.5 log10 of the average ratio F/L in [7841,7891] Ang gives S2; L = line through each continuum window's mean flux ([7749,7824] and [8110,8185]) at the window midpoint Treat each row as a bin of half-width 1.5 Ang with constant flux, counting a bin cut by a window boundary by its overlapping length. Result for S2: 0.08 mag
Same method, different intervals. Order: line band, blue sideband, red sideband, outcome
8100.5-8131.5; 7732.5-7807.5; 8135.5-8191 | 0.029 mag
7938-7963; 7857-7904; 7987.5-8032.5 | 0.172 mag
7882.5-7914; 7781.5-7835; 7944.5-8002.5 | 0.327 mag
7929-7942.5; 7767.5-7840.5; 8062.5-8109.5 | -0.249 mag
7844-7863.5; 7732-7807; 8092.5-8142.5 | 0.090 mag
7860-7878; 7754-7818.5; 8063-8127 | 0.065 mag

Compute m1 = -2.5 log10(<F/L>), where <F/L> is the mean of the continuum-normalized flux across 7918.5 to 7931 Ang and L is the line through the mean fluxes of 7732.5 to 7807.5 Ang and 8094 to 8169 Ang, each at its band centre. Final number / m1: -0.22 mag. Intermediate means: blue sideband 6.71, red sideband 5.9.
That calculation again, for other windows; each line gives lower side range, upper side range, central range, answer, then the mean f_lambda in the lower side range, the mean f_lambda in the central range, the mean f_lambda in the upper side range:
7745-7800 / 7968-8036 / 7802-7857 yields 0.24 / 6.84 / 6.51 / 12.2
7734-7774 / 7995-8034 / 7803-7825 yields 0.16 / 6.65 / 6.91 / 12.7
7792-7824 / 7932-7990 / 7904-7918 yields 0.21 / 6.74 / 6.99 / 9.35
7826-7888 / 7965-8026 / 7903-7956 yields 0.19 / 6.18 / 7.84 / 12.3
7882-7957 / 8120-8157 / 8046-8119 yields -0.07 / 7.44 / 6.78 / 5.93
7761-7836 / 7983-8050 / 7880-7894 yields 0.40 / 6.79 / 6.07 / 11.7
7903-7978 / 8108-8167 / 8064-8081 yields -0.07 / 8.18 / 7.06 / 5.86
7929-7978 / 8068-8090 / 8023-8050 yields -0.21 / 8.68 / 9.23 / 7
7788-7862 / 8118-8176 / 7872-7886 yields 0.05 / 6.44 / 6.07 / 5.84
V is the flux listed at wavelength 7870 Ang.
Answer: 7.515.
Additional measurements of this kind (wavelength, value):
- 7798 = 6.546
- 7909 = 6.859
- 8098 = 5.396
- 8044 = 7.98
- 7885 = 6.054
